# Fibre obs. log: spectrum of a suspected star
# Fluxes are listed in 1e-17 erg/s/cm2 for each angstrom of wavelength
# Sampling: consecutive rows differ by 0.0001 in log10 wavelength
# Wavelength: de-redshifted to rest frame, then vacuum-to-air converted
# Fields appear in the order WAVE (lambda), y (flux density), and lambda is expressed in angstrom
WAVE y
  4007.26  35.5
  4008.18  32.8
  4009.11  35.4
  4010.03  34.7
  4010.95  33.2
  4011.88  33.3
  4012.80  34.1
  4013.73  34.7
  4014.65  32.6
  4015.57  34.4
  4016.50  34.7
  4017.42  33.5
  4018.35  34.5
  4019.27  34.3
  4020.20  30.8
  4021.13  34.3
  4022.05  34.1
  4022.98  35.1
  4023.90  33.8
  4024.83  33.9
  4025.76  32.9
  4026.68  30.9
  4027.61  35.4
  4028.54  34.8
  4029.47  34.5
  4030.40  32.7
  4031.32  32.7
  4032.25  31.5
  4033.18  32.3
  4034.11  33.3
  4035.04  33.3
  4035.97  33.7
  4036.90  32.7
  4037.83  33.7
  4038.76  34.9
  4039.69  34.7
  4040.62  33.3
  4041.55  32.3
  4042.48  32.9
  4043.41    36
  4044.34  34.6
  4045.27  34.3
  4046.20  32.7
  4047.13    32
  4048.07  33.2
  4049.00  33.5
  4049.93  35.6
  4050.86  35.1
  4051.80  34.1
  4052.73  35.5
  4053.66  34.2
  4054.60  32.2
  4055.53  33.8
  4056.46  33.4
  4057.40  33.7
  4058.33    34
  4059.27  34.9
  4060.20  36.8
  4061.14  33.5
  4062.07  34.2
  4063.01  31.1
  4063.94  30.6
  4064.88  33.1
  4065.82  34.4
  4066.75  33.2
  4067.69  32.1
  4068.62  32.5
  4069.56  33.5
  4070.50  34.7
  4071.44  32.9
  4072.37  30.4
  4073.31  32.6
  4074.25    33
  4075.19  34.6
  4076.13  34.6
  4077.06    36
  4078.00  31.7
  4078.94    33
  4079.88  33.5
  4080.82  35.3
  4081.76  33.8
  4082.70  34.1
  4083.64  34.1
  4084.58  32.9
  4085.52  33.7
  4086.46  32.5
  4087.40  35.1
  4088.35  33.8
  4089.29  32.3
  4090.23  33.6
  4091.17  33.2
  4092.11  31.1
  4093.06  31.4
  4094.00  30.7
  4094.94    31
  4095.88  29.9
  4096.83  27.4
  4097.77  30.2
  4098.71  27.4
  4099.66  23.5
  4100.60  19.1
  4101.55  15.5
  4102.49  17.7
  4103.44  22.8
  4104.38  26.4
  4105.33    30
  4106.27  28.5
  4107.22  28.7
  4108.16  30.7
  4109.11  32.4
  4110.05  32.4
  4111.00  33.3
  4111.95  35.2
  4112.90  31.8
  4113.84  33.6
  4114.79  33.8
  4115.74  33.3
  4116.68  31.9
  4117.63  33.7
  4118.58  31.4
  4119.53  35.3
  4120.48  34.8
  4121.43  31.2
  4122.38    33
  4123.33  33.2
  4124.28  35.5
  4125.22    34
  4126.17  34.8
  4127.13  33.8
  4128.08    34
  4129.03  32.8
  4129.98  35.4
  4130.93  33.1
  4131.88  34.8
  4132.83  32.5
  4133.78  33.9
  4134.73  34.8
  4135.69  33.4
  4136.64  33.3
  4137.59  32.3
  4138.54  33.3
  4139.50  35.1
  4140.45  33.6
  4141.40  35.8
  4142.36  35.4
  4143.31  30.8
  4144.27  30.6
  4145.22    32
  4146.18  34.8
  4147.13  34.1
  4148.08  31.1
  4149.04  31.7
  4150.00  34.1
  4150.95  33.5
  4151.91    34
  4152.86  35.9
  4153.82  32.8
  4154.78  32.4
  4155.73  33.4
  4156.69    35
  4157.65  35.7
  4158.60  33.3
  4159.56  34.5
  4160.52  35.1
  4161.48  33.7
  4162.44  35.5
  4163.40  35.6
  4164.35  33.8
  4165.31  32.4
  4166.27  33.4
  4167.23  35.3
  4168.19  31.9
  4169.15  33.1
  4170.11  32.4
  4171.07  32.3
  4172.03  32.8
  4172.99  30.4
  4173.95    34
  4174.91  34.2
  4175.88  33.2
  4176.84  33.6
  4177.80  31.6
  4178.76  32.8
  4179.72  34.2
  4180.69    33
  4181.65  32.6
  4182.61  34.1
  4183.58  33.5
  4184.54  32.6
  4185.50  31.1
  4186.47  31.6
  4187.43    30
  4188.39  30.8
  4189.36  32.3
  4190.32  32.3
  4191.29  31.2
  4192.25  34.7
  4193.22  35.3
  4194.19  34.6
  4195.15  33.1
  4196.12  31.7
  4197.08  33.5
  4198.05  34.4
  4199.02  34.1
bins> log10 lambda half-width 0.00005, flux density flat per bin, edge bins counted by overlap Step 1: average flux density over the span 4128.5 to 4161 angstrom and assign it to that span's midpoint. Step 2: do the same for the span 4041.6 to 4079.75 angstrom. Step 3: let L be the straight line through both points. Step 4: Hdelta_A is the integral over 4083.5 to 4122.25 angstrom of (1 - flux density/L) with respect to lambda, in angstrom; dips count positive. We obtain 3.7 angstrom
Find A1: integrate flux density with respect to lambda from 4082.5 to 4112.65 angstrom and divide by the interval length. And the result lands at 29.7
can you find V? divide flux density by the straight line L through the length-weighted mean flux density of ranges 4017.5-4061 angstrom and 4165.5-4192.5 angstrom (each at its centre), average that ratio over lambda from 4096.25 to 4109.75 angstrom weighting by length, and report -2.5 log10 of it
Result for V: 0.27 mag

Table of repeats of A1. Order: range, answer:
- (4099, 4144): 31.6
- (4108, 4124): 33.1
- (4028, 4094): 33.5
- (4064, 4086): 33.4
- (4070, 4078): 33.5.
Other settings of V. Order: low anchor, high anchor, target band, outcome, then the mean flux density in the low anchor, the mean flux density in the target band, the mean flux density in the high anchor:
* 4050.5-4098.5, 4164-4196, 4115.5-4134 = -0.02 mag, 33.1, 33.6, 32.8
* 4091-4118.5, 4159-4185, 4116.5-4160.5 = -0.08 mag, 29.2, 33.6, 33.4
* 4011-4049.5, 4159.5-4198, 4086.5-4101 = 0.11 mag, 33.6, 30.1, 33.1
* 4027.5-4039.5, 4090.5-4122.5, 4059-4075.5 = -0.05 mag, 33.5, 33.2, 29.8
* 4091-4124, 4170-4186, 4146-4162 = -0.07 mag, 29.9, 33.8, 32.8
